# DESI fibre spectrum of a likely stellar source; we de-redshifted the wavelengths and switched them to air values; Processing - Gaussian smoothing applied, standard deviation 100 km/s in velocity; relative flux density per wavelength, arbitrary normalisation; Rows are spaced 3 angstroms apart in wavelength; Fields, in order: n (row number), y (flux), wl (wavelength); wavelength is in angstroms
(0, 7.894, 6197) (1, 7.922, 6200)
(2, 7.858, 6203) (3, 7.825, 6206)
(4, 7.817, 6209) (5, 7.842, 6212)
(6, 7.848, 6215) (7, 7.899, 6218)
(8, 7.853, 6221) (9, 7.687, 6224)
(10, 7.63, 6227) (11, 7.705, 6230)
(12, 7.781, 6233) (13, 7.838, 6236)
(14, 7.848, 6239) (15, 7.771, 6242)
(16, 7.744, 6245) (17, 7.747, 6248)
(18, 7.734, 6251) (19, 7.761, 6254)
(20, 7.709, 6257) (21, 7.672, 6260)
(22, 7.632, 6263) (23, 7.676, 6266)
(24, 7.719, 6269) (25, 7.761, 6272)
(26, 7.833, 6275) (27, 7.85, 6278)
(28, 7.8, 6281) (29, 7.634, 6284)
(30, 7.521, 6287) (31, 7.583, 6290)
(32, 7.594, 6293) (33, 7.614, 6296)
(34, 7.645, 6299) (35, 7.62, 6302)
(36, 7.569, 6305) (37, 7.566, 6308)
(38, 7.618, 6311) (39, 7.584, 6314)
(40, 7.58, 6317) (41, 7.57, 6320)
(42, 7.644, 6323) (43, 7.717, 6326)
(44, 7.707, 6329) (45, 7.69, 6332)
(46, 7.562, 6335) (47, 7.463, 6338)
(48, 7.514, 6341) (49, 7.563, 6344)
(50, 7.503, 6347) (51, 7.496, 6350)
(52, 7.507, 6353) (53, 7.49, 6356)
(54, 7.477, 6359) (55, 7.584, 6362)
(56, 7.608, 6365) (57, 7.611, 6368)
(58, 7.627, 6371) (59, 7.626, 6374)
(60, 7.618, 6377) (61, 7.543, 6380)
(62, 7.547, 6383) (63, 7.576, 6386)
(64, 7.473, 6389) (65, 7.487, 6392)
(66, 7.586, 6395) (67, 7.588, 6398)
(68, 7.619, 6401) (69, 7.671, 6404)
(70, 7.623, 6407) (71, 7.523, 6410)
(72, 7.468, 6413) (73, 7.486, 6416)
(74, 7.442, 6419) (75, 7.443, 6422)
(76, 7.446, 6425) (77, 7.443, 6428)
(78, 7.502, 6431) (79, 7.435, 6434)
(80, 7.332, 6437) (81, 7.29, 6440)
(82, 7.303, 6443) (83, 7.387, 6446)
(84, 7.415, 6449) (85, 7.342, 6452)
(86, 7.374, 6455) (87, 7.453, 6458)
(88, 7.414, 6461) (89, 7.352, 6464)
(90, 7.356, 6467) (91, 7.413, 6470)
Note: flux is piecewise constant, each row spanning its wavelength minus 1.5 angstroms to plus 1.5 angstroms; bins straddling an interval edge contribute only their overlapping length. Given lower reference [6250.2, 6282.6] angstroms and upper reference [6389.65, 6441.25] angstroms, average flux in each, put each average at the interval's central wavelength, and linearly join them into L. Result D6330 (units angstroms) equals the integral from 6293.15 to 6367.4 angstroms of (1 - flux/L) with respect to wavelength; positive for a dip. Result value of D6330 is 0.5 angstroms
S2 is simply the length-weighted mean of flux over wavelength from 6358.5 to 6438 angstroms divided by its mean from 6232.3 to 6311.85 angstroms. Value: 1.0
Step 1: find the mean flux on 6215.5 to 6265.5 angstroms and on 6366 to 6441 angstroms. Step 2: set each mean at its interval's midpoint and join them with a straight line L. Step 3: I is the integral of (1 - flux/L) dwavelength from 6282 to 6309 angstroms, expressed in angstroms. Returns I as 0.3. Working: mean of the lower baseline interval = 7.75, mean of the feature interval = 7.6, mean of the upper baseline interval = 7.52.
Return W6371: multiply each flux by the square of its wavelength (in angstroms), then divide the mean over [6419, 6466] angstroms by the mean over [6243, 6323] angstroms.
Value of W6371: 1.0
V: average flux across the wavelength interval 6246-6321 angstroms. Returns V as 7.66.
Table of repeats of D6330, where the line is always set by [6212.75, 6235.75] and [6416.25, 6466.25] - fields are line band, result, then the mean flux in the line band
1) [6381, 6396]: -0.1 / 7.53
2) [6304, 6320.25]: 0.1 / 7.58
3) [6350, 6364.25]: 0.1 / 7.52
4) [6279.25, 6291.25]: 0.0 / 7.64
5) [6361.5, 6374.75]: -0.1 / 7.61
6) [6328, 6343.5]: 0.0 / 7.58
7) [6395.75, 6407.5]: -0.2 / 7.62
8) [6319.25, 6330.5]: -0.1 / 7.67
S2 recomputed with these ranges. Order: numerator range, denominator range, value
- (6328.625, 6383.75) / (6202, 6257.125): 0.97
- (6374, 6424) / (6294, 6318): 0.99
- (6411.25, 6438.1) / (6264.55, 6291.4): 0.97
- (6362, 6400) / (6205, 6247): 0.97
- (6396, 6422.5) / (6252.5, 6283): 0.97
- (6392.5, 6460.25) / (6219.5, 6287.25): 0.96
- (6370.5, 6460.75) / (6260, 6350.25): 0.98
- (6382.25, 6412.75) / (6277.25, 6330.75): 0.99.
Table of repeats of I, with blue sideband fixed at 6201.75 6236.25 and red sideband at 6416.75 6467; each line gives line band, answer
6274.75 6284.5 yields -0.1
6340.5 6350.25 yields 0.1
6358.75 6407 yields -0.5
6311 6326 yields 0.0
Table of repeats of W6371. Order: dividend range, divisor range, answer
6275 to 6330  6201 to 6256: 1.00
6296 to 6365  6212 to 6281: 1.00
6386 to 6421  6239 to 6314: 1.02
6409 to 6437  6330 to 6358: 1.01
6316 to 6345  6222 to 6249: 1.01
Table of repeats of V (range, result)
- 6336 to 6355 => 7.51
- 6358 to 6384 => 7.59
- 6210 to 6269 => 7.76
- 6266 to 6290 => 7.72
